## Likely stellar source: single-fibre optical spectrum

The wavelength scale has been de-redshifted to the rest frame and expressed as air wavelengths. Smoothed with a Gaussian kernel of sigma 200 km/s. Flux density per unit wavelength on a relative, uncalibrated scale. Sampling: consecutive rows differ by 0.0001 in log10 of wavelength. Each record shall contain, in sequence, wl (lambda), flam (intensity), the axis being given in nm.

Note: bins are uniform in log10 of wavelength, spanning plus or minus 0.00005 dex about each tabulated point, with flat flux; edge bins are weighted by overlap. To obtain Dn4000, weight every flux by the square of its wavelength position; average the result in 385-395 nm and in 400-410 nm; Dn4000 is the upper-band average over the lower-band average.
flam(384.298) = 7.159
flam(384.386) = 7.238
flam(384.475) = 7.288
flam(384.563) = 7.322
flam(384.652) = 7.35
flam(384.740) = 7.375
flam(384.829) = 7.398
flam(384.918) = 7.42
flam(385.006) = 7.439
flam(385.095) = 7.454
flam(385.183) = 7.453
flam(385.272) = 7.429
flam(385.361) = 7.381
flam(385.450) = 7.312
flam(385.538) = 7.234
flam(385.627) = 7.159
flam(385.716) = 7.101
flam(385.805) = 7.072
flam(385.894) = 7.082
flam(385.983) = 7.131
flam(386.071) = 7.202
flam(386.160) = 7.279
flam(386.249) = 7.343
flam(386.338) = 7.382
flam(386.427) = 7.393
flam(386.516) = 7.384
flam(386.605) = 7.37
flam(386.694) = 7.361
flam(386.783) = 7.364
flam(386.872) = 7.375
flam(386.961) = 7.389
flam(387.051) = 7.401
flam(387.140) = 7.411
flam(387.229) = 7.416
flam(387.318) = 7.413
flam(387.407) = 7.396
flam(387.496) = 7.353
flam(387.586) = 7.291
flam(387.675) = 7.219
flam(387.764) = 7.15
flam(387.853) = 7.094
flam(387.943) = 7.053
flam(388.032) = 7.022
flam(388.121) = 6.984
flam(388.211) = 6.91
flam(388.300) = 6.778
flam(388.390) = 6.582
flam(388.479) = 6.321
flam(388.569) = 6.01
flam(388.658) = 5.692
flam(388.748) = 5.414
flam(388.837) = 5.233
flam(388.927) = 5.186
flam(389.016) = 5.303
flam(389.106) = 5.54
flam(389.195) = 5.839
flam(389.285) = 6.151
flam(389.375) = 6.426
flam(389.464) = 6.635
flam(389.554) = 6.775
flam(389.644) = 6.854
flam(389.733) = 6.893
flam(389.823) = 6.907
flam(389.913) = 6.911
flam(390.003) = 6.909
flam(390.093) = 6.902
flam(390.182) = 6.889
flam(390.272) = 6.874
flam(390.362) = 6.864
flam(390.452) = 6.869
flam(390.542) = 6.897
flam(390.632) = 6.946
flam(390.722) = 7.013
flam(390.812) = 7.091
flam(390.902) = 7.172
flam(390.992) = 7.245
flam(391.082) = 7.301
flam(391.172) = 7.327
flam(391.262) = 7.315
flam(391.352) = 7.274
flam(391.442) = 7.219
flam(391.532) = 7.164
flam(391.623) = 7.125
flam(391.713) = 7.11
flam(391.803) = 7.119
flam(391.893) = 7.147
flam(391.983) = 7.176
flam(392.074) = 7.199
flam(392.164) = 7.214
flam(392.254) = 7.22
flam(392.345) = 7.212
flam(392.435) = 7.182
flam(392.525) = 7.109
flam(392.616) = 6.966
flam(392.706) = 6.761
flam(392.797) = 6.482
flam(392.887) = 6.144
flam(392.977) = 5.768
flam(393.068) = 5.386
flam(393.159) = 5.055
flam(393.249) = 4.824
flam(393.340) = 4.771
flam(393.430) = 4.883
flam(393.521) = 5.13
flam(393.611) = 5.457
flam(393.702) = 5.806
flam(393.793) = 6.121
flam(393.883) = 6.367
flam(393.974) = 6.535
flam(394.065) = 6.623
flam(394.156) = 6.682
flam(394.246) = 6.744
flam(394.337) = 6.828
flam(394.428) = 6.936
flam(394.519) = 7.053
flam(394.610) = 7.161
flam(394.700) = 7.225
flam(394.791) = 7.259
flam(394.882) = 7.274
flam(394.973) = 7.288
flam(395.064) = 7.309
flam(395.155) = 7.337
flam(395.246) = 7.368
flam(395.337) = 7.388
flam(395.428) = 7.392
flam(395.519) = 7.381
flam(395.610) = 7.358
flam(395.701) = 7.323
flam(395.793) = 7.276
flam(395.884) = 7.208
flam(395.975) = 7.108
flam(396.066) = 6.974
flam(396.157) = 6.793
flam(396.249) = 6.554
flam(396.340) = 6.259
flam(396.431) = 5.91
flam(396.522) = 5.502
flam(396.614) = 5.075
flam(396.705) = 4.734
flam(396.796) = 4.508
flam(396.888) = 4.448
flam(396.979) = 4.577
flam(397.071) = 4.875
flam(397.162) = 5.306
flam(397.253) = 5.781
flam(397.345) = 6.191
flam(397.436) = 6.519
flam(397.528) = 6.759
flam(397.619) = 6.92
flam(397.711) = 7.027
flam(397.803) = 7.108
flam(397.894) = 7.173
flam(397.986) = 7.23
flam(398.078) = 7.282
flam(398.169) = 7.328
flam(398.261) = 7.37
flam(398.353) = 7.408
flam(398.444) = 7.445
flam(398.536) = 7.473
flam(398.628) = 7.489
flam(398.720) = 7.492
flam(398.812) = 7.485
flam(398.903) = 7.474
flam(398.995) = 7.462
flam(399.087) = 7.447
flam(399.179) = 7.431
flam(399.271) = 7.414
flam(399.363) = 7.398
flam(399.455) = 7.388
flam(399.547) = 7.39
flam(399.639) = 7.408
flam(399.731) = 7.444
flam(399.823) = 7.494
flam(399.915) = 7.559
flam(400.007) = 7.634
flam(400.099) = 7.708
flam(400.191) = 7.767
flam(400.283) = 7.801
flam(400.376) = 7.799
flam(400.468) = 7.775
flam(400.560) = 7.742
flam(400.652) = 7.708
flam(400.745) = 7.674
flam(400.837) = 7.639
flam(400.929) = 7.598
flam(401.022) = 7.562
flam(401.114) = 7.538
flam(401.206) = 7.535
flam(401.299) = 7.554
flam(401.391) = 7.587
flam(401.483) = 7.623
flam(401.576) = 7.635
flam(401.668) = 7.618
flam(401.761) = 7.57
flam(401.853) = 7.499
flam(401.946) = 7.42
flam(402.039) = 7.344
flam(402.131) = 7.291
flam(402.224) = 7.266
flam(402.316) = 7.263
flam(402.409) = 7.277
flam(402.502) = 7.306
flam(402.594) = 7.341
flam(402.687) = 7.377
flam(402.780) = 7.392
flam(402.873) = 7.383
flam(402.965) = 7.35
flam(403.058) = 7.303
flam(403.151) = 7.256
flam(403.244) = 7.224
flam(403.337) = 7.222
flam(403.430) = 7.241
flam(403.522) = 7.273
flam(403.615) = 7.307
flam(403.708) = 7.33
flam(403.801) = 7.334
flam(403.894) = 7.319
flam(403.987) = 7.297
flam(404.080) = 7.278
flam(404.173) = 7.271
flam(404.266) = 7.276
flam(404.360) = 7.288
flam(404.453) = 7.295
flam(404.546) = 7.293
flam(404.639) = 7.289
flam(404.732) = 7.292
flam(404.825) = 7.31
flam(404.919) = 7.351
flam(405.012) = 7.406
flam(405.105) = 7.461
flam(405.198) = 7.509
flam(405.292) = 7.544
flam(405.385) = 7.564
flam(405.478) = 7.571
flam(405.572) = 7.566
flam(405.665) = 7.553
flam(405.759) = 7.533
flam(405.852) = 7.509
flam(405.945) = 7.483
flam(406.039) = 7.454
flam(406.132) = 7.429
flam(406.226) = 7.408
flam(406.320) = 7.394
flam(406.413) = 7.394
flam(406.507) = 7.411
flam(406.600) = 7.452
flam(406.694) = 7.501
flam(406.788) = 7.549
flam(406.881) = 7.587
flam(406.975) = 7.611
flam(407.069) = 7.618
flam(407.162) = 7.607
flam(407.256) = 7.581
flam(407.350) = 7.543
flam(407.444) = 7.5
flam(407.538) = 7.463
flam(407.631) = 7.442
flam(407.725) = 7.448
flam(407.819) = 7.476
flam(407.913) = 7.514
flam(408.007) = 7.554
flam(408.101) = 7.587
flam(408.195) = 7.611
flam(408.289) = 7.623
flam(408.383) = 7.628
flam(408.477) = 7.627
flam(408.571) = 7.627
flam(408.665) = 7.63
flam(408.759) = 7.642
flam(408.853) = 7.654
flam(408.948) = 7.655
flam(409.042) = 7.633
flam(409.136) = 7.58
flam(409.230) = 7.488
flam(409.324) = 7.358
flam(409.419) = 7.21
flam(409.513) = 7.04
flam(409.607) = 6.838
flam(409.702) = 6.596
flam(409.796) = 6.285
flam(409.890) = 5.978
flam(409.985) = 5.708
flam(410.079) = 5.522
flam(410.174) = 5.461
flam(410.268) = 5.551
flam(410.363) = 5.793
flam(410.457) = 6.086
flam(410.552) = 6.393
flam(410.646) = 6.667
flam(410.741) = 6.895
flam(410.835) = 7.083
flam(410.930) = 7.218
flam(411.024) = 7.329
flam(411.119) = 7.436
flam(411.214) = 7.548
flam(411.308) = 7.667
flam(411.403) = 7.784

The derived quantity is 1.18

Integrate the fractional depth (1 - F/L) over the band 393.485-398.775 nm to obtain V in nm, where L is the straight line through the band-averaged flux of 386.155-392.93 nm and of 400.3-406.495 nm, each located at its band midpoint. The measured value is 0.39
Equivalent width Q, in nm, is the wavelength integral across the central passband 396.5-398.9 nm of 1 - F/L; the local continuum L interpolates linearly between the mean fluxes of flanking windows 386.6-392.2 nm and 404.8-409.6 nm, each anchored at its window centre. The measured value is 0.25 nm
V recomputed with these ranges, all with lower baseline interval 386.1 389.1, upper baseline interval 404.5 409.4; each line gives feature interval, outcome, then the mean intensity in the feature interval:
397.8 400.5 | -0.083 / 7.47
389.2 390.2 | 0.033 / 6.71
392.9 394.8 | 0.261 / 6.11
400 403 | -0.084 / 7.53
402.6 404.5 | 0.024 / 7.3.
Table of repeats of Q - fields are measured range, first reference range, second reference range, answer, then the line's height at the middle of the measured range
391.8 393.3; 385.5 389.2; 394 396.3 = 0.10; 7.03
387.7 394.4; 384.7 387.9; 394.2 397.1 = 0.37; 6.94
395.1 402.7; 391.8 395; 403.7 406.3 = -0.17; 6.92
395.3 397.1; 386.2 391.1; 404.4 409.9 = 0.21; 7.08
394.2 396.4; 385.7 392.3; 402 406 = 0.00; 7.11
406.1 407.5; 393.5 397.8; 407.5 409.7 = -0.03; 7.34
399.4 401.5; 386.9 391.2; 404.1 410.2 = -0.14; 7.12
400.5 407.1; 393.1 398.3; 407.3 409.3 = -0.25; 7.16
